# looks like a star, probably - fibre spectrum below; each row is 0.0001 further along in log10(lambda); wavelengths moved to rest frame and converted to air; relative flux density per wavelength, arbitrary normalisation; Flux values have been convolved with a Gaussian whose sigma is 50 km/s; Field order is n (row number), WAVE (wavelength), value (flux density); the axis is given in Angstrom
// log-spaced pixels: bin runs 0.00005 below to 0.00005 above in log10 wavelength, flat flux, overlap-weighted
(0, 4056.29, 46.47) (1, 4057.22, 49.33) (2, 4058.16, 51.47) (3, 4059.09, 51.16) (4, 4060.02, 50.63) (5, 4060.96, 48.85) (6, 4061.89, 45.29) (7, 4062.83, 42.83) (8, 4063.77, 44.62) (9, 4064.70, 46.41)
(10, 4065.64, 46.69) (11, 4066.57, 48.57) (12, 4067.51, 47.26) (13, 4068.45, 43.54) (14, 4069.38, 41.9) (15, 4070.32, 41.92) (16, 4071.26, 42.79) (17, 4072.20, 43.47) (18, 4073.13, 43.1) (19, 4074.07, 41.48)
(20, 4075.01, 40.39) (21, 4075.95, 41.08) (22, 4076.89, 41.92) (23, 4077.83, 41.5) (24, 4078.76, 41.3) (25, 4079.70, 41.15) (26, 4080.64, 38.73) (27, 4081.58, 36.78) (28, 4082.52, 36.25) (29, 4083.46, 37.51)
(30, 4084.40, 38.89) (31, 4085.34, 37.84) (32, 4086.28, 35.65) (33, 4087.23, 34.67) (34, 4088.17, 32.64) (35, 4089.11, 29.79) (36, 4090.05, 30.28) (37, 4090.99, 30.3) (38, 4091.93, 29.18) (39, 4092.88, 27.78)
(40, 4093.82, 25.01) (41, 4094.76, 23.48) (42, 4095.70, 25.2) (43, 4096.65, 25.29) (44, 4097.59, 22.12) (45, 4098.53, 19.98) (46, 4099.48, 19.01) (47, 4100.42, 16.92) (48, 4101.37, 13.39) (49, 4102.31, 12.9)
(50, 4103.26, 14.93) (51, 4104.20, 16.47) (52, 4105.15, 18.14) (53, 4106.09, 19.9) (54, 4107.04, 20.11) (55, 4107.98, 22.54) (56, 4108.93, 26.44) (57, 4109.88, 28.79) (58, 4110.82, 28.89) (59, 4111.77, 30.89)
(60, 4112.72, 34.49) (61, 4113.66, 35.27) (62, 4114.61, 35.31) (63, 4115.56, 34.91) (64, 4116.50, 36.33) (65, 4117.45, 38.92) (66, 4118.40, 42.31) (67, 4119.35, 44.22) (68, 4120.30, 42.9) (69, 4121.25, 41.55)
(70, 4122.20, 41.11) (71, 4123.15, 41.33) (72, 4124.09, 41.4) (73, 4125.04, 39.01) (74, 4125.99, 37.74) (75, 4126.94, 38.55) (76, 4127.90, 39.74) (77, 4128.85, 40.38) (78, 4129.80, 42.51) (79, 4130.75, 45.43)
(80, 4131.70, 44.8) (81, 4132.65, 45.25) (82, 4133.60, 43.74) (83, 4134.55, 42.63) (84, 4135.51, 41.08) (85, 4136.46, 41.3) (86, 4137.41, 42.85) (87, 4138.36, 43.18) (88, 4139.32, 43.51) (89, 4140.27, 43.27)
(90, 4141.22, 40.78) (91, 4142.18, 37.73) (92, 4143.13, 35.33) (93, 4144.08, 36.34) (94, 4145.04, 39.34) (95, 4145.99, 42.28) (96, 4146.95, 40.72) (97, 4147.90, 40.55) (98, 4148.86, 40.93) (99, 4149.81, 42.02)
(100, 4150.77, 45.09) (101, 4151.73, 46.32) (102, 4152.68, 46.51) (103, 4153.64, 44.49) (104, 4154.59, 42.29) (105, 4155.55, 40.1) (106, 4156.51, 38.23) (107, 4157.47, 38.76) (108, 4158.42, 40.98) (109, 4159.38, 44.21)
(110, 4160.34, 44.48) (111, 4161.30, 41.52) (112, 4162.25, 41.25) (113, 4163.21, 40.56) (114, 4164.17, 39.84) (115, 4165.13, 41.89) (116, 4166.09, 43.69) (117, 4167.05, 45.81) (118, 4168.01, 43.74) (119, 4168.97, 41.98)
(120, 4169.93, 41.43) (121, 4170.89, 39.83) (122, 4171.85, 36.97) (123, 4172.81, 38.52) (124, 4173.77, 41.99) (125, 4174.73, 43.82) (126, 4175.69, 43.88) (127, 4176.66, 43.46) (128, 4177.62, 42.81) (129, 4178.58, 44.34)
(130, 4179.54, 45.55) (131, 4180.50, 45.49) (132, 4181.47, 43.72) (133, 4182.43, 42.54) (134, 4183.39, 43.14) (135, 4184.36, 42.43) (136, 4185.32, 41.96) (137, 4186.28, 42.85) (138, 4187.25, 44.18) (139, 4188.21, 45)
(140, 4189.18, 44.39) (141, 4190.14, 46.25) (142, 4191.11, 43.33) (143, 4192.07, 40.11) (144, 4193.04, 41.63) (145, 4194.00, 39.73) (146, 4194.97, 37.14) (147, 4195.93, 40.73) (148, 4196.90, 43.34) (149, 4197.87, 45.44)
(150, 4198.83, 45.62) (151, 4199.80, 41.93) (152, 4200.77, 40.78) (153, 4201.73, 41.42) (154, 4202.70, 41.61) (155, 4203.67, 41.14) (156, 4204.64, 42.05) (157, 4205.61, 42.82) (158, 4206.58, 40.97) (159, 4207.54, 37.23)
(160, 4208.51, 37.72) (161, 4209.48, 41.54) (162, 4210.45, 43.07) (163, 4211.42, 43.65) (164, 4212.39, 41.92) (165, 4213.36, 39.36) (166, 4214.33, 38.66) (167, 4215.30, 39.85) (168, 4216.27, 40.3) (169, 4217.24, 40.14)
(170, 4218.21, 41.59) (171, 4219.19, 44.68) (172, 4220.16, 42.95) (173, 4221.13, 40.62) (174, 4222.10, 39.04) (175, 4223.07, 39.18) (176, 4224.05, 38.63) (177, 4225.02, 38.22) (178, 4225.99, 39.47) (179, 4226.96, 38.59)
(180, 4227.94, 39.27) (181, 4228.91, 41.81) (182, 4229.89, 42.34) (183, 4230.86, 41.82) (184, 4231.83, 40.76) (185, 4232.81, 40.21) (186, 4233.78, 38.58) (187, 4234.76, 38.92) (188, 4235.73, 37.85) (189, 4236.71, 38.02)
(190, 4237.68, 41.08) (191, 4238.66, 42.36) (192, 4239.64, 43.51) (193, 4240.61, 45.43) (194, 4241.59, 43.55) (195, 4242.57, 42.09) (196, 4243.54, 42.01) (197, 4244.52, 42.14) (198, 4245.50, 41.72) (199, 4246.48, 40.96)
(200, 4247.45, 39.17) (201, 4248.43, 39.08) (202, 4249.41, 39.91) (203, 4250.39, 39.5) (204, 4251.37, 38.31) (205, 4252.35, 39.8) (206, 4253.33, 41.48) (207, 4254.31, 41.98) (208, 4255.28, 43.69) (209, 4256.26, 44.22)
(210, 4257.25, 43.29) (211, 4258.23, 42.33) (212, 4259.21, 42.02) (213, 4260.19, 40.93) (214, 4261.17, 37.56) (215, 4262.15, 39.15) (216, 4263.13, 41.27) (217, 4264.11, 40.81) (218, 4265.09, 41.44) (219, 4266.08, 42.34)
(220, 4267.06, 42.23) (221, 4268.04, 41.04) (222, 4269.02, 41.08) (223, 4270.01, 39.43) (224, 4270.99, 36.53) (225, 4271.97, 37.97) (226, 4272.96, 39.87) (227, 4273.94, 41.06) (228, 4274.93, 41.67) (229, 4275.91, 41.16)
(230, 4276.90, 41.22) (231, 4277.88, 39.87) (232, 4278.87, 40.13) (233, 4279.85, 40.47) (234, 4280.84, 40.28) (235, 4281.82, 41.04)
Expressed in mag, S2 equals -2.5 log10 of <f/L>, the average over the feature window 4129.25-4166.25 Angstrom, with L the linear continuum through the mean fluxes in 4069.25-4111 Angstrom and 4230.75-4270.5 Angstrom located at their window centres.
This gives -0.22 mag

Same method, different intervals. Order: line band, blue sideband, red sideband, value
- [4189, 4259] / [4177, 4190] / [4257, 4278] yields 0.03 mag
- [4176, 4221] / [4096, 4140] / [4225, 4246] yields -0.10 mag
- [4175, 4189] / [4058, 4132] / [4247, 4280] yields -0.15 mag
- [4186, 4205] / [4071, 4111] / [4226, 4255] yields -0.13 mag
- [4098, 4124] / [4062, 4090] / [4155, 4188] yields 0.38 mag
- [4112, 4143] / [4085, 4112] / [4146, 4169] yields -0.22 mag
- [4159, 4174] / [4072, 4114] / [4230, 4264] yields -0.18 mag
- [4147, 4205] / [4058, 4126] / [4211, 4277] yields -0.11 mag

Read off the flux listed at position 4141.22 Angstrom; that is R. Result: 40.78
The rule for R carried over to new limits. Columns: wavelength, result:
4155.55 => 40.1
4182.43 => 42.54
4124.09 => 41.4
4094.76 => 23.48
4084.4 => 38.89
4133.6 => 43.74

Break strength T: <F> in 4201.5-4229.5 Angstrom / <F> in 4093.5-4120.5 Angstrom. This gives 1.5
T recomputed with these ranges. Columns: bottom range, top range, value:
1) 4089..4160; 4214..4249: 1.16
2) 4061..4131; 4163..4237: 1.20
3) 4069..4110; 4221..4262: 1.33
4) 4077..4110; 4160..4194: 1.53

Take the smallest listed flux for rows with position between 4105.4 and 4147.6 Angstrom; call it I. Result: 19.9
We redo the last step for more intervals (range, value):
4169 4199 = 36.97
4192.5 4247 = 37.14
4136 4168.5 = 35.33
